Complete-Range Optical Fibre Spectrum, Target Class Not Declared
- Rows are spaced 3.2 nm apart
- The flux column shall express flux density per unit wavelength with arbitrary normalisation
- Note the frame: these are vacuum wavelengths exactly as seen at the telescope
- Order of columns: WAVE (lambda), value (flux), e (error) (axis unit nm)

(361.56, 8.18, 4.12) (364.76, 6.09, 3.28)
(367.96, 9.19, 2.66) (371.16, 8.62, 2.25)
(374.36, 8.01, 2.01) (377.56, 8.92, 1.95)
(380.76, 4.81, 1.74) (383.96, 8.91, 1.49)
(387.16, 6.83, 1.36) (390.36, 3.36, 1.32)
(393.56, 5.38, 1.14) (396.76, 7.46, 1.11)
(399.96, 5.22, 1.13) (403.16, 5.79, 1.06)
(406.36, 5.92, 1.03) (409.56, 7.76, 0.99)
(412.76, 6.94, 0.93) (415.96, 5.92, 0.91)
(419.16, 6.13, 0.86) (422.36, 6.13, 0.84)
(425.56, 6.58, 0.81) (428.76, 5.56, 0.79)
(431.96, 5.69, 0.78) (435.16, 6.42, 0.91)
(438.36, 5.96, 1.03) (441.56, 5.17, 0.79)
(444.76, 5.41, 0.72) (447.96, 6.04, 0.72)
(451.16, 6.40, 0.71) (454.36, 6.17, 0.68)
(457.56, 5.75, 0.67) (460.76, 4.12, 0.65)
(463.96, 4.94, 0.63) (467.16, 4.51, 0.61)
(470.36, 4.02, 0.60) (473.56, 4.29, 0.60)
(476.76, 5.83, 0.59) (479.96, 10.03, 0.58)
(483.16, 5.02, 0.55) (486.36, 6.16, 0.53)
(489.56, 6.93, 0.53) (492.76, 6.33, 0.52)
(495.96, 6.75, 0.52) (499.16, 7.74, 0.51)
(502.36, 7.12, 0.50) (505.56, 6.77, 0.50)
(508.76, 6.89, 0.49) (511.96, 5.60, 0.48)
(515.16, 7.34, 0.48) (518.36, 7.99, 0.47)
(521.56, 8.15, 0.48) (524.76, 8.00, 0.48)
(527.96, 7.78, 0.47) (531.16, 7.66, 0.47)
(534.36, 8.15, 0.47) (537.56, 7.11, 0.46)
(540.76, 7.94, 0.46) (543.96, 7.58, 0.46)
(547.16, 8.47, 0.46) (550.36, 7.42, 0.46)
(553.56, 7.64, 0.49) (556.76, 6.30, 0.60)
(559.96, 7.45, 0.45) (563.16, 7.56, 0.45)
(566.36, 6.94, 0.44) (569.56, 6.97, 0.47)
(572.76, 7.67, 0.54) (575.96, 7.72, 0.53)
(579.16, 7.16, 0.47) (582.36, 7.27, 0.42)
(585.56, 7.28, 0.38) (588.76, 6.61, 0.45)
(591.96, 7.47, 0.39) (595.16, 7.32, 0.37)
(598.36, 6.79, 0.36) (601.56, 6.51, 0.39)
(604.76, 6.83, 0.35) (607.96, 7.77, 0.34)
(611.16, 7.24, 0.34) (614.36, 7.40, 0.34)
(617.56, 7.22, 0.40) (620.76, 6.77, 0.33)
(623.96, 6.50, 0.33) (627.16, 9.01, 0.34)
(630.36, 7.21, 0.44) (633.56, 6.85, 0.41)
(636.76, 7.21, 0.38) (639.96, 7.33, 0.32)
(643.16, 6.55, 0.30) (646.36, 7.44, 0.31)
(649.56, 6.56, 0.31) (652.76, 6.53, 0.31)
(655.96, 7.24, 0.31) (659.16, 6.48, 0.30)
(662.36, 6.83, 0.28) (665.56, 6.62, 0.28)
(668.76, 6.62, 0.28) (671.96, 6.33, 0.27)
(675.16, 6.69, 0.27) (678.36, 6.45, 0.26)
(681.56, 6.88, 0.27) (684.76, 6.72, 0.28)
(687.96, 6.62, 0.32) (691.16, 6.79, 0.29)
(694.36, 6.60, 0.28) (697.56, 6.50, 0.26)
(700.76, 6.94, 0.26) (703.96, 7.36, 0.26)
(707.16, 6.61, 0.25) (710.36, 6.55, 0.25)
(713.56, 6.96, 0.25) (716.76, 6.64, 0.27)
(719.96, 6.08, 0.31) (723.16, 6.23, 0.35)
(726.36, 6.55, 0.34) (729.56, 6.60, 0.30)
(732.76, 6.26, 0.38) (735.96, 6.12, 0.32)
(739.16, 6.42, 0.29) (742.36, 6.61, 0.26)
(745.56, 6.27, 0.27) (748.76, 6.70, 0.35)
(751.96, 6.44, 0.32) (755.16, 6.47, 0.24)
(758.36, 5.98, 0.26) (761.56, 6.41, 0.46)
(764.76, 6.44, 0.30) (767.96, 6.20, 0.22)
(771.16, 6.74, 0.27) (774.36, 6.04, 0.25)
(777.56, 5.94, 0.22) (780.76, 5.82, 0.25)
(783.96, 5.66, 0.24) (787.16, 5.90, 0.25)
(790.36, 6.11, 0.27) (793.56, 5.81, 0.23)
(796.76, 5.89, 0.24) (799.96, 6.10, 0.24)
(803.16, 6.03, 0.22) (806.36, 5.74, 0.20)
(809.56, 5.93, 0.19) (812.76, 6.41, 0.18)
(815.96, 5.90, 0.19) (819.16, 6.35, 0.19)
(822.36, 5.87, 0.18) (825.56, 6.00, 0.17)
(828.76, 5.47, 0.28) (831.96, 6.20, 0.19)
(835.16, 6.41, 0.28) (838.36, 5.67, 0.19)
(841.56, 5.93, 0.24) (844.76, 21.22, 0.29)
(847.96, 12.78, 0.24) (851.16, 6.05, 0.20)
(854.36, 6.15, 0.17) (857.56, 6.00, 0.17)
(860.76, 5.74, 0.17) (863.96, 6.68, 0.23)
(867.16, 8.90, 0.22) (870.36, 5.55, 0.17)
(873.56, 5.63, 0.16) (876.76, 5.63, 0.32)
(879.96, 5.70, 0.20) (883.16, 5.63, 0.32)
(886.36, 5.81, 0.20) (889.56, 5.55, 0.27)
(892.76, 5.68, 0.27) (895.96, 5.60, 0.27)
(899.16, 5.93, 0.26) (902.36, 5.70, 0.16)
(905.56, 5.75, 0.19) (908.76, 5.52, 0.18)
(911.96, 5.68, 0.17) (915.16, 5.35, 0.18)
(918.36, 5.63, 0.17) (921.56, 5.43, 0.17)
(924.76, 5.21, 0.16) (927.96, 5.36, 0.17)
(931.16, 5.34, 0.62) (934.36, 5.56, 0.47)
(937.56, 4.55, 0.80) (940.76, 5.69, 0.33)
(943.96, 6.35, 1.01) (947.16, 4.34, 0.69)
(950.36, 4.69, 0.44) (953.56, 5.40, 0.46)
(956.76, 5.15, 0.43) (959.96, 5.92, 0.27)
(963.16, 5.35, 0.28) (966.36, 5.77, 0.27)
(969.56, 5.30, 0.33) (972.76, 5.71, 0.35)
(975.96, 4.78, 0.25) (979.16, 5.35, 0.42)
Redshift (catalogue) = 0.289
